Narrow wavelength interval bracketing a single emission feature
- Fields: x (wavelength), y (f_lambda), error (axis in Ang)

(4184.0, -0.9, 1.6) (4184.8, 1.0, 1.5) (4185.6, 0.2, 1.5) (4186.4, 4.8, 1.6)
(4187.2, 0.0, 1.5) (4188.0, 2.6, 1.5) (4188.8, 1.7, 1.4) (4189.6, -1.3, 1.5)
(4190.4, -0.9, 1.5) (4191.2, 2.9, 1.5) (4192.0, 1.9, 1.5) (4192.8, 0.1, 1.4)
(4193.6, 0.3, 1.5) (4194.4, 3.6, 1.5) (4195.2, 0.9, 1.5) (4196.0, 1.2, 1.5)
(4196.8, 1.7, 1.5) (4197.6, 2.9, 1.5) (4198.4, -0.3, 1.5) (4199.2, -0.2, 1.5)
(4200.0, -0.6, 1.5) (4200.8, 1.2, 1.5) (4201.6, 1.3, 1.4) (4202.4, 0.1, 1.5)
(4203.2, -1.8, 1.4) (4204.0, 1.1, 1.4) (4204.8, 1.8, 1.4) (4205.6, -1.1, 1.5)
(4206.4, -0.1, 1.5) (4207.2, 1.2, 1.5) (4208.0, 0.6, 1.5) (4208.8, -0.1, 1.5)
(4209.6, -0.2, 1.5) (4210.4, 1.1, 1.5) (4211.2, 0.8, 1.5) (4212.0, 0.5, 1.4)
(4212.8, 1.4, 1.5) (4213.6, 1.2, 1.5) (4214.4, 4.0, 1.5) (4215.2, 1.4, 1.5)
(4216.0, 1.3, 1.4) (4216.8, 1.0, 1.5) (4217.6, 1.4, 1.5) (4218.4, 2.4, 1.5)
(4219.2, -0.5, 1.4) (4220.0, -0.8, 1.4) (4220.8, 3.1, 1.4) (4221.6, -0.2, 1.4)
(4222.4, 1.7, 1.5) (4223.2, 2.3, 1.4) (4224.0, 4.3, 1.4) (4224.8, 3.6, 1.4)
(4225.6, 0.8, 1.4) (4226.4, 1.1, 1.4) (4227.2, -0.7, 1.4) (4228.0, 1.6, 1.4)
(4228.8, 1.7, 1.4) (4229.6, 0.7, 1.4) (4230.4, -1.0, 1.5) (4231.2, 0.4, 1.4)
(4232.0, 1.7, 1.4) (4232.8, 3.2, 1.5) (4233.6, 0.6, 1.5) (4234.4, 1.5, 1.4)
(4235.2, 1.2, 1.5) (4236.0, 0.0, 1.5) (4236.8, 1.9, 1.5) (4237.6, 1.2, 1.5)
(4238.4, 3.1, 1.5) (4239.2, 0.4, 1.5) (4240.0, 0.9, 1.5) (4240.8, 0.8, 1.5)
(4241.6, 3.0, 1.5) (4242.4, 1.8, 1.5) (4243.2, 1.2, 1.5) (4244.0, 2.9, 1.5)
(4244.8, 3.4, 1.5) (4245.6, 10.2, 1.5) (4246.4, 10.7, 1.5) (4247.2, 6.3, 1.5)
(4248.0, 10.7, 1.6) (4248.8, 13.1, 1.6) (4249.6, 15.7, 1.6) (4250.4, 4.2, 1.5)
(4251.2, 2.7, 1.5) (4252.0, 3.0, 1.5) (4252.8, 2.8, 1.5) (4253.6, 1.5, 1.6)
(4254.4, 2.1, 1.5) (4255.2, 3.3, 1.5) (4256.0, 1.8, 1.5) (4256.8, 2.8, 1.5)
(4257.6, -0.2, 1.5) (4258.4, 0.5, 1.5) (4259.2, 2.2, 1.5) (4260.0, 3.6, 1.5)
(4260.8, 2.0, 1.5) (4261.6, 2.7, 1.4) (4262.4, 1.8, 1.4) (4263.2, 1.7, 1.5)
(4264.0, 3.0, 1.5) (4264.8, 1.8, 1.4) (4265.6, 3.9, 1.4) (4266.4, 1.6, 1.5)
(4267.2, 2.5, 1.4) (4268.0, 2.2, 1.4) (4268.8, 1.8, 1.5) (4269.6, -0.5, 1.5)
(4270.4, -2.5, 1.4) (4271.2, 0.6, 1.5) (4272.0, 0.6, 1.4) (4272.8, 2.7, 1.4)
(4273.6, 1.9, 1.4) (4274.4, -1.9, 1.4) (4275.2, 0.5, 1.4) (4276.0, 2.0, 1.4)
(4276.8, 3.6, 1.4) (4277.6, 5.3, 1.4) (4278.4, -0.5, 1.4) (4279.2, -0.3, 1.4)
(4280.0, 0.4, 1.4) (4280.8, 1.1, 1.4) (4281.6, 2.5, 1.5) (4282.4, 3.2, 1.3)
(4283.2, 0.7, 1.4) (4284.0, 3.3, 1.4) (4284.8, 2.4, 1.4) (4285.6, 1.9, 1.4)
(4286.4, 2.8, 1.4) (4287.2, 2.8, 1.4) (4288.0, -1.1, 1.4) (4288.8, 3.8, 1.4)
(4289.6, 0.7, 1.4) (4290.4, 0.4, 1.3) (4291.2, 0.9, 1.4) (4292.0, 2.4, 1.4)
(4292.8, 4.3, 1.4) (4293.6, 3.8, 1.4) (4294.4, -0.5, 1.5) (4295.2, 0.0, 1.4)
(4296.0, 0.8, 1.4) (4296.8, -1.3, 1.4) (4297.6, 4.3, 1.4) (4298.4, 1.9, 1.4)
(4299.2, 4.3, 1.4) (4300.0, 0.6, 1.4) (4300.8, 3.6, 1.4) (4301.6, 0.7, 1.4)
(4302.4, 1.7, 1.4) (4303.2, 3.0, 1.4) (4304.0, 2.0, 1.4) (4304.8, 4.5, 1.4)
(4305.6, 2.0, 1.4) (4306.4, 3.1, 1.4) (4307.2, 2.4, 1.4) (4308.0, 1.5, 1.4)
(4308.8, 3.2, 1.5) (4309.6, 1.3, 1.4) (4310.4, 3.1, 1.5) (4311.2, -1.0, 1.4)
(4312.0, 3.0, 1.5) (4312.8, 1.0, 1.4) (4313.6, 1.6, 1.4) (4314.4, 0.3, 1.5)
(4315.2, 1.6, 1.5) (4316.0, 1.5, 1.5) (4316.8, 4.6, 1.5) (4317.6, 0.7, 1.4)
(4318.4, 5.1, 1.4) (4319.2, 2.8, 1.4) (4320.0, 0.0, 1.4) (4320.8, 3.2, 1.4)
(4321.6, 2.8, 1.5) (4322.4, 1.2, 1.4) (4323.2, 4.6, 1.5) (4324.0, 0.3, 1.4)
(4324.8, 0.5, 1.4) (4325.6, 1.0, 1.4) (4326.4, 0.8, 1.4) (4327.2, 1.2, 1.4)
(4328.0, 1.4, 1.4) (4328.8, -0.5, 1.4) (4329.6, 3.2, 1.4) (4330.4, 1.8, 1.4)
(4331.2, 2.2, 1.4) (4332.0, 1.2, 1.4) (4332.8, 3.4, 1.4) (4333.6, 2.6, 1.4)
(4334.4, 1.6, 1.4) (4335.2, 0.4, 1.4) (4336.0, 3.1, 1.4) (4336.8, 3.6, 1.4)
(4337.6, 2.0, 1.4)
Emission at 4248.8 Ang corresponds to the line [O II]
